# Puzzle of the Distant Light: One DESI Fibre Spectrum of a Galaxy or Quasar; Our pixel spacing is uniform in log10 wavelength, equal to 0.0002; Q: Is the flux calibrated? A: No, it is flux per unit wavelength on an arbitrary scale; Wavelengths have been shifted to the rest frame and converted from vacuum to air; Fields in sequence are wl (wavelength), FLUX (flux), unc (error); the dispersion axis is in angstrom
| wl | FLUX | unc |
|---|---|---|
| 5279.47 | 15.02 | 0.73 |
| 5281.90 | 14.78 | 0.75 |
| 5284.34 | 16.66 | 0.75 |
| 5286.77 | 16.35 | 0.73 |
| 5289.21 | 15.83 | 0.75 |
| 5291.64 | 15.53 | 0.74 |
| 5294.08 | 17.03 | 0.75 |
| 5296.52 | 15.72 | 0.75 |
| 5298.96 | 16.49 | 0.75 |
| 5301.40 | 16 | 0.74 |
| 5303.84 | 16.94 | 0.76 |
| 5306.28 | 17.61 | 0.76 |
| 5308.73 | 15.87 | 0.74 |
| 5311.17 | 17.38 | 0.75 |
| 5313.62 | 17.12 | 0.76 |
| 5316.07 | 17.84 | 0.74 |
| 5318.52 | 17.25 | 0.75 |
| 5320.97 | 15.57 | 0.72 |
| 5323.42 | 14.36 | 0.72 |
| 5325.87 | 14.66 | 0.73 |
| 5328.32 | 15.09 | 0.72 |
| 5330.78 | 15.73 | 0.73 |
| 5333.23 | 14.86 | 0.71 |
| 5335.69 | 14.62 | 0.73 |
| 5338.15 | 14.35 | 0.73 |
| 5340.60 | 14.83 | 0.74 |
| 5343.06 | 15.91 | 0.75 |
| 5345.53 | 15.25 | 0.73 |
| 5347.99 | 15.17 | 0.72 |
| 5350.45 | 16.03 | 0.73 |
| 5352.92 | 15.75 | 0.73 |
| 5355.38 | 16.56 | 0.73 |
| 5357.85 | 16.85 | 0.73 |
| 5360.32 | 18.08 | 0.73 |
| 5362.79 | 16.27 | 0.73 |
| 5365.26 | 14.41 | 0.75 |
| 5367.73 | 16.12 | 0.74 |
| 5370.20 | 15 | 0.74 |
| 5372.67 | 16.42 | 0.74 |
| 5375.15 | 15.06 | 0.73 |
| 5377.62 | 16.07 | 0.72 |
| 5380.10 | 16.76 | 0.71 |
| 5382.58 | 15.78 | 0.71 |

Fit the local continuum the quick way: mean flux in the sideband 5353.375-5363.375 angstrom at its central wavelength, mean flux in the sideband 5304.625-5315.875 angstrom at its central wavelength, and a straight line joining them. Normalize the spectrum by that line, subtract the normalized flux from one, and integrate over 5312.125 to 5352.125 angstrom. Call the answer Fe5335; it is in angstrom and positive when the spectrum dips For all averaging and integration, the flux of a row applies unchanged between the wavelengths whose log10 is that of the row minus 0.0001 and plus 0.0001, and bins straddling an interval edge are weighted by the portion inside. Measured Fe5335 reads 3.4 angstrom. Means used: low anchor 17.1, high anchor 16.9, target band 15.6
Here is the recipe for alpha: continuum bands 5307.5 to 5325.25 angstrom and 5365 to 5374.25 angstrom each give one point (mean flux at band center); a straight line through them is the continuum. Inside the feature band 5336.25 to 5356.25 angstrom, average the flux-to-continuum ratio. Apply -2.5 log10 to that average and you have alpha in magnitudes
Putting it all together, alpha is 0.04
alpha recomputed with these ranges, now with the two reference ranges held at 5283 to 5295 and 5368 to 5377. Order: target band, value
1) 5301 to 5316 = -0.06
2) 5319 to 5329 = 0.06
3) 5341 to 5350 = 0.03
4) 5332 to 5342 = 0.08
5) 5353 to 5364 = -0.07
